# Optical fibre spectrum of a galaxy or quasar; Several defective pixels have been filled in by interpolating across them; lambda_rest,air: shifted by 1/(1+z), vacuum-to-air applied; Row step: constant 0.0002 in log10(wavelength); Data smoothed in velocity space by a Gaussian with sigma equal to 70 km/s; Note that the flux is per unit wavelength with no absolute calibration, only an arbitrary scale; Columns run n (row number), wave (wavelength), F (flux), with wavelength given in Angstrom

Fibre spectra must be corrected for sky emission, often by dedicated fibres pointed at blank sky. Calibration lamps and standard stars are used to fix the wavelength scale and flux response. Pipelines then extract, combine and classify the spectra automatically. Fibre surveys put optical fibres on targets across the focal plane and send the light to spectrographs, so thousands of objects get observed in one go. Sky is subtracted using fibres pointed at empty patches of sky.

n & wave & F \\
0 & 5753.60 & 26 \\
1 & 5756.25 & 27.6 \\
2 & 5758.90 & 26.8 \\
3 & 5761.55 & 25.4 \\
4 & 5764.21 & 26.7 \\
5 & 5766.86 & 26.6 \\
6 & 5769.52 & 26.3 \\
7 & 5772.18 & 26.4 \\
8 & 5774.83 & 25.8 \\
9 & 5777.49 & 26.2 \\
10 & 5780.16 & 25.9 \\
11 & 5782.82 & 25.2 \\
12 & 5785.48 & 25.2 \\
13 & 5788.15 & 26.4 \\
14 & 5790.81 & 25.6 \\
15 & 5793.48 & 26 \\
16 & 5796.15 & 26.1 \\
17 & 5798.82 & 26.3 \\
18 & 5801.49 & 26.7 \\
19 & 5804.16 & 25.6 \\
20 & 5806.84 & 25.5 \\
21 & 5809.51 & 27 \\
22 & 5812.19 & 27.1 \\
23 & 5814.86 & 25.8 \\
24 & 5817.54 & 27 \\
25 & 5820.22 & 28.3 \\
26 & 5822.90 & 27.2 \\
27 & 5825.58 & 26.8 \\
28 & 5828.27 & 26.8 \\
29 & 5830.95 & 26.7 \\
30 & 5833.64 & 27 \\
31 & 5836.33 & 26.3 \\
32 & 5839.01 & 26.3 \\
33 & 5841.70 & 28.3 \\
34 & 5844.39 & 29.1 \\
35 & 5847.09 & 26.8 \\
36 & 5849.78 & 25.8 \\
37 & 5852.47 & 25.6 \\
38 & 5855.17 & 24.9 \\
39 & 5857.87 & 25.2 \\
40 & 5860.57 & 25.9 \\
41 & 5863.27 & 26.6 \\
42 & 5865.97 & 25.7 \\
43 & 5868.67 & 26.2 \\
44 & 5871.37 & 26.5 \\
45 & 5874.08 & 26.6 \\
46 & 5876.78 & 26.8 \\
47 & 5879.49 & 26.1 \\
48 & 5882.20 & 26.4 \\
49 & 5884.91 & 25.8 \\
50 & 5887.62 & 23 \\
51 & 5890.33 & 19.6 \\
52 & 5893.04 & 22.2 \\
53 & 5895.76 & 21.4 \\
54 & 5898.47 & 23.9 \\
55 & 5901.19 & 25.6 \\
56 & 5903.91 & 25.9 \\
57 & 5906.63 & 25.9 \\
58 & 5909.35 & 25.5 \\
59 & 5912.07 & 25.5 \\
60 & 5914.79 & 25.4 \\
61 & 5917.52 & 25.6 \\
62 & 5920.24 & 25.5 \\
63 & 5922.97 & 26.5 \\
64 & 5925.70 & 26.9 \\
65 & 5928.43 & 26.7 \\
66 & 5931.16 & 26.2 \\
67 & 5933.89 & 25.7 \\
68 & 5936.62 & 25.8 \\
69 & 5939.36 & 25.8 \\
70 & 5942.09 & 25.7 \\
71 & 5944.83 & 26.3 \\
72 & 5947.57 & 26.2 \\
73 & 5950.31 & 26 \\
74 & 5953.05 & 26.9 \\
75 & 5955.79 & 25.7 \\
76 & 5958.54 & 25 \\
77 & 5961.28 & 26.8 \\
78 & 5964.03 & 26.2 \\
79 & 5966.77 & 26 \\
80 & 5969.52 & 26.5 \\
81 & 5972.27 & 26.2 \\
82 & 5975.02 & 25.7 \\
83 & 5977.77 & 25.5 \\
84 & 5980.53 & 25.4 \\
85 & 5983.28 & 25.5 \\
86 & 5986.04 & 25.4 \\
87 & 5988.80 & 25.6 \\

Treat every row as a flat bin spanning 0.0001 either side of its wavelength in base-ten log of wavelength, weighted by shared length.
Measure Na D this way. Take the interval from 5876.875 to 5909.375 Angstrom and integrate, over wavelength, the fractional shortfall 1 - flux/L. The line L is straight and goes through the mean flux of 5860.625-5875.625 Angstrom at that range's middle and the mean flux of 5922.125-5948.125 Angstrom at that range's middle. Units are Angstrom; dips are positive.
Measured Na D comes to 2.39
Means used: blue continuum 26.3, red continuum 26.2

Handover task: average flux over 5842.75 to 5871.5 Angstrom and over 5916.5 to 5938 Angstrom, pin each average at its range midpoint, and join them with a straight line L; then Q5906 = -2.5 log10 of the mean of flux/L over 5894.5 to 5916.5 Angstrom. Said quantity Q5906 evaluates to 0.05 mag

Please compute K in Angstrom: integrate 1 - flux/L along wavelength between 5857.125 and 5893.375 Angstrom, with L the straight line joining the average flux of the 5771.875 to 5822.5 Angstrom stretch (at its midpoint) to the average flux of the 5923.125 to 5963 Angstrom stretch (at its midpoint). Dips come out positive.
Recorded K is 1.3 Angstrom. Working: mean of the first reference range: 26.2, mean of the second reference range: 26.1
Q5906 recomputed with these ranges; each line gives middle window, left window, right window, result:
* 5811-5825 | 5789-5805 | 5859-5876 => -0.04 mag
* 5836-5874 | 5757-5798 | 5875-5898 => -0.08 mag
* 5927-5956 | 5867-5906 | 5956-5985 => -0.03 mag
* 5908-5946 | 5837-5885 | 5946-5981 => 0.01 mag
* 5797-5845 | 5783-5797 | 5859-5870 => -0.04 mag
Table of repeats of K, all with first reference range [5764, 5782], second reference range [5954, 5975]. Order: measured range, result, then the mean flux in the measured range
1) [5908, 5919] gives 0.25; 25.5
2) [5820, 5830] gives -0.37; 27.1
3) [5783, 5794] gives 0.20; 25.7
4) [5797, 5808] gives 0.07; 26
